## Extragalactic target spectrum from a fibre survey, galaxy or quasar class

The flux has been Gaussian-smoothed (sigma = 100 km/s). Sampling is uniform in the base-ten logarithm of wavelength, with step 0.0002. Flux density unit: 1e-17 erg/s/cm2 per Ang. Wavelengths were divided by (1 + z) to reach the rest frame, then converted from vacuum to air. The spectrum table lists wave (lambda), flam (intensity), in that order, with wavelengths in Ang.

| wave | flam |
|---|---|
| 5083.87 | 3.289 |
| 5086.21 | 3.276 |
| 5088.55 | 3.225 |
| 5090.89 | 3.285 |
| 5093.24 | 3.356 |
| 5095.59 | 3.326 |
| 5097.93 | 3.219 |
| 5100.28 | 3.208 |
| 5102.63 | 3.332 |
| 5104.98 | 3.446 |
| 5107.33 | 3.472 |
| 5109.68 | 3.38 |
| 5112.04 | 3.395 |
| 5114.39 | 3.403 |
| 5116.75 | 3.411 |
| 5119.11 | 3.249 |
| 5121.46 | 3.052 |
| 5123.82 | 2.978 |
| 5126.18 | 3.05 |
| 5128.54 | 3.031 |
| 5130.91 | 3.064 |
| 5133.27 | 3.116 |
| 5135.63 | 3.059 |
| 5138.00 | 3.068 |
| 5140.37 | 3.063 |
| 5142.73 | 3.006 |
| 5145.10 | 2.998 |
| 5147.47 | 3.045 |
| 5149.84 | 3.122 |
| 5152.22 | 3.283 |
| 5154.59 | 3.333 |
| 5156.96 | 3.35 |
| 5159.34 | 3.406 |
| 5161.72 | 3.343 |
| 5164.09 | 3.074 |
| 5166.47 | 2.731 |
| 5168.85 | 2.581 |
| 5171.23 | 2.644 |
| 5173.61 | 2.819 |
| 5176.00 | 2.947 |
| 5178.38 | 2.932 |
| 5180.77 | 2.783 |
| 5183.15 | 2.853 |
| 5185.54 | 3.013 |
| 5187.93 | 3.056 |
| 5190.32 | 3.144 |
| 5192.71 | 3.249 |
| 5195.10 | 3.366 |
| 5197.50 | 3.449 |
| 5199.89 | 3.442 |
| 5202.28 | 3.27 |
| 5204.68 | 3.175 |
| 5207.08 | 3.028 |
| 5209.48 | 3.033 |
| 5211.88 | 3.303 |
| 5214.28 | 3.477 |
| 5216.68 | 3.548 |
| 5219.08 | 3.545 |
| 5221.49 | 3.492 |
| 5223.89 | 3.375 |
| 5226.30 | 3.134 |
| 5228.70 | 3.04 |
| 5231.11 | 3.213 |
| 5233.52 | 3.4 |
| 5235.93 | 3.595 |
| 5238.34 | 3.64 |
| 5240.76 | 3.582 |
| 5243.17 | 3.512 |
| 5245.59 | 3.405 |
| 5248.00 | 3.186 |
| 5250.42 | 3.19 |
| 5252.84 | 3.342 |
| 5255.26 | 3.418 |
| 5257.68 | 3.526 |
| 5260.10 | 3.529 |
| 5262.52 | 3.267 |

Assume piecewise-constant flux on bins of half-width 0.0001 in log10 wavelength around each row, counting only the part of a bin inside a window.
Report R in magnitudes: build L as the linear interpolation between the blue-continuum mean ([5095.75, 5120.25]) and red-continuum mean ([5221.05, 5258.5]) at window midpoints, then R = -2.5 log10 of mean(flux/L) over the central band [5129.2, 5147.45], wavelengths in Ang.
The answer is 0.10 mag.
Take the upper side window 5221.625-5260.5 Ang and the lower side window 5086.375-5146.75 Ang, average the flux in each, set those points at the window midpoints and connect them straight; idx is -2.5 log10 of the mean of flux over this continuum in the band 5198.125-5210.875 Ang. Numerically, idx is 0.04 mag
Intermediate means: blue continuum 3.21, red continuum 3.38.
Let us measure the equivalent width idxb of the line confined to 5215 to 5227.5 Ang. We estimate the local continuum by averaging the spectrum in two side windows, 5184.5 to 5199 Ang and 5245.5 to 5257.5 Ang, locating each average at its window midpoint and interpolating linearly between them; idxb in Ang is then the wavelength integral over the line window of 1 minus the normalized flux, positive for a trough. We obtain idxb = -0.6 Ang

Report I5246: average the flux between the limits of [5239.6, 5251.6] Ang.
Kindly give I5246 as 3.38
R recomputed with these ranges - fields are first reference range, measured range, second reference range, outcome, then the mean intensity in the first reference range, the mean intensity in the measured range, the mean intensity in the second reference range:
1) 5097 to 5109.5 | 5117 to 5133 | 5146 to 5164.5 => 0.07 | 3.34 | 3.09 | 3.25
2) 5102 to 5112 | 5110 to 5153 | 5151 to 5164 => 0.08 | 3.41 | 3.14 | 3.32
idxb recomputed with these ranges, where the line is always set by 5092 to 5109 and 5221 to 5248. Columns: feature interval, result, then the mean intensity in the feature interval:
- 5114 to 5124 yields 0.3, 3.23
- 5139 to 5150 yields 1.0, 3.04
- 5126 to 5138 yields 1.0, 3.06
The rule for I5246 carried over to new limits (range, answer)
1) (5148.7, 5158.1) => 3.27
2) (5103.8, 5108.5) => 3.46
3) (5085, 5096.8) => 3.3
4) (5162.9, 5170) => 2.8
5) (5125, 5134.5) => 3.07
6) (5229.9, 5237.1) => 3.4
